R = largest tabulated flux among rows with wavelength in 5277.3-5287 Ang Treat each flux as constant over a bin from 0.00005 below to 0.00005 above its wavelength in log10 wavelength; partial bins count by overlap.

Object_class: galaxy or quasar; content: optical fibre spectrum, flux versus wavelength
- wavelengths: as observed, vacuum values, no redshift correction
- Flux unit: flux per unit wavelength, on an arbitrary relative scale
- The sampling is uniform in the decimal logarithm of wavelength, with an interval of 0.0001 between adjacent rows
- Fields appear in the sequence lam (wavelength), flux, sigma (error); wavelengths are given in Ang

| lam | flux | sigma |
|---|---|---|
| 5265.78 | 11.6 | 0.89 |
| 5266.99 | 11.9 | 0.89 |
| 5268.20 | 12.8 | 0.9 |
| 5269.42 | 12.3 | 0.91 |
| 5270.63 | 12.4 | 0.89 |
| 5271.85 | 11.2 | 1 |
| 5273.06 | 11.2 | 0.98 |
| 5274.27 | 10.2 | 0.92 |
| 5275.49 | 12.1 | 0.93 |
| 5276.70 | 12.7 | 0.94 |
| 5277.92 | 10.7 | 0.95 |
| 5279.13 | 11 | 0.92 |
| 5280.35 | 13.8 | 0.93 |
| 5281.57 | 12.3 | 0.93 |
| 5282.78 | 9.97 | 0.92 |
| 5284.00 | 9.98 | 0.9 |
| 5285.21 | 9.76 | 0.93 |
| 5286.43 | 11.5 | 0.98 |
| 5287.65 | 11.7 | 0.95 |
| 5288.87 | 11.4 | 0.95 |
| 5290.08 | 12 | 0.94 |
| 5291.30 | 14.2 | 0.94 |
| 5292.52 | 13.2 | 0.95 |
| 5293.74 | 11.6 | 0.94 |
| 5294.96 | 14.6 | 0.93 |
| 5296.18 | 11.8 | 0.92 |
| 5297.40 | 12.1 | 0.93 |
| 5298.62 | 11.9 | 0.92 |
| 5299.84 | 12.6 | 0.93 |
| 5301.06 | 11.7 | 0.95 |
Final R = 13.8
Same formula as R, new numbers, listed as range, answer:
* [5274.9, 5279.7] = 12.7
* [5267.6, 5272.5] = 12.8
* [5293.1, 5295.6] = 14.6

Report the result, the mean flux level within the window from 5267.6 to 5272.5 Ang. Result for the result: 12.2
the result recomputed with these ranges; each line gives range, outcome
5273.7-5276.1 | 11.2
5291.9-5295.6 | 13.1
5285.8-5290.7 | 11.6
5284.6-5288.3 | 11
